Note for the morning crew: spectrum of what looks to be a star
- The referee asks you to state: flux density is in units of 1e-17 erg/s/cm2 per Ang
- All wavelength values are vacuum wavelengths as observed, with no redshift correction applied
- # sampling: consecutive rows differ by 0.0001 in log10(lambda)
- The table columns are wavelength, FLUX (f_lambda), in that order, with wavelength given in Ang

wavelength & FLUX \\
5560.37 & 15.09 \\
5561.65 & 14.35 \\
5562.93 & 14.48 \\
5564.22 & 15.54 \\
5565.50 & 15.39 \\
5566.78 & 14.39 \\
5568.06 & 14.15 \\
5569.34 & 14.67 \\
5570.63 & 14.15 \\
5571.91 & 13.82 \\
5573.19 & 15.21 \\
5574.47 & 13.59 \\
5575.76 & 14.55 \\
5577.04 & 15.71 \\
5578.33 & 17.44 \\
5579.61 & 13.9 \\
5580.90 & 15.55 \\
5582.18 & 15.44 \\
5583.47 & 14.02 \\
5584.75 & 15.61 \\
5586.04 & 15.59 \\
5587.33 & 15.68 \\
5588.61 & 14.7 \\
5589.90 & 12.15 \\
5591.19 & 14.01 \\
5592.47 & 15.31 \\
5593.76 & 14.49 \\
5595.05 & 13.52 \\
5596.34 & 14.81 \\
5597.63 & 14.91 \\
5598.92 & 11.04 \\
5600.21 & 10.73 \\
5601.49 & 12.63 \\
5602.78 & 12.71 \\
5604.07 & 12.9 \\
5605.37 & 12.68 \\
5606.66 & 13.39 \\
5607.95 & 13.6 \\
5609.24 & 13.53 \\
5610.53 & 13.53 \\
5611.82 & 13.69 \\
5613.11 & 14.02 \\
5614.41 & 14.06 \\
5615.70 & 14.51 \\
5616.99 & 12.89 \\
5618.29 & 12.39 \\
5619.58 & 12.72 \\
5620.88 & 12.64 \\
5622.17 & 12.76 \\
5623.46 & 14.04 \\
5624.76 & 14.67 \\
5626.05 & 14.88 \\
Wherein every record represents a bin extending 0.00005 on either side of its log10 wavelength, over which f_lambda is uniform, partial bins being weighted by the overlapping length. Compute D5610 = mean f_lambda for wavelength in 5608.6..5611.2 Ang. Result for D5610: 13.6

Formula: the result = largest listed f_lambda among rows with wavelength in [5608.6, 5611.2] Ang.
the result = 13.53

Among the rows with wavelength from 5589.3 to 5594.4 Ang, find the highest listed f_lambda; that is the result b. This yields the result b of 15.31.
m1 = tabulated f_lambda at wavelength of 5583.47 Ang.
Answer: 14.02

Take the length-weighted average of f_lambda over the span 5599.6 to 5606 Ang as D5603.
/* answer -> 12.3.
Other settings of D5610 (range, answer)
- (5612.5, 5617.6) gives 13.9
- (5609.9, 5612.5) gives 13.6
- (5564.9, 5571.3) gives 14.5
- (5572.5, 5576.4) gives 14.5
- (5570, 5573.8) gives 14.4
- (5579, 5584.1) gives 14.7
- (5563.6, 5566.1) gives 15.5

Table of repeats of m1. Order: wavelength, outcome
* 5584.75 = 15.61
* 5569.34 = 14.67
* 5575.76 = 14.55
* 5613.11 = 14.02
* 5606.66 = 13.39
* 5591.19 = 14.01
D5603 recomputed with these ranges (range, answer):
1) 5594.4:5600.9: 13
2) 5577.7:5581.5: 15.6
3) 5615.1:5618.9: 13.2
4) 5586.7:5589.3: 15.2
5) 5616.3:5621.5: 12.7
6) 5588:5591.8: 13.6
